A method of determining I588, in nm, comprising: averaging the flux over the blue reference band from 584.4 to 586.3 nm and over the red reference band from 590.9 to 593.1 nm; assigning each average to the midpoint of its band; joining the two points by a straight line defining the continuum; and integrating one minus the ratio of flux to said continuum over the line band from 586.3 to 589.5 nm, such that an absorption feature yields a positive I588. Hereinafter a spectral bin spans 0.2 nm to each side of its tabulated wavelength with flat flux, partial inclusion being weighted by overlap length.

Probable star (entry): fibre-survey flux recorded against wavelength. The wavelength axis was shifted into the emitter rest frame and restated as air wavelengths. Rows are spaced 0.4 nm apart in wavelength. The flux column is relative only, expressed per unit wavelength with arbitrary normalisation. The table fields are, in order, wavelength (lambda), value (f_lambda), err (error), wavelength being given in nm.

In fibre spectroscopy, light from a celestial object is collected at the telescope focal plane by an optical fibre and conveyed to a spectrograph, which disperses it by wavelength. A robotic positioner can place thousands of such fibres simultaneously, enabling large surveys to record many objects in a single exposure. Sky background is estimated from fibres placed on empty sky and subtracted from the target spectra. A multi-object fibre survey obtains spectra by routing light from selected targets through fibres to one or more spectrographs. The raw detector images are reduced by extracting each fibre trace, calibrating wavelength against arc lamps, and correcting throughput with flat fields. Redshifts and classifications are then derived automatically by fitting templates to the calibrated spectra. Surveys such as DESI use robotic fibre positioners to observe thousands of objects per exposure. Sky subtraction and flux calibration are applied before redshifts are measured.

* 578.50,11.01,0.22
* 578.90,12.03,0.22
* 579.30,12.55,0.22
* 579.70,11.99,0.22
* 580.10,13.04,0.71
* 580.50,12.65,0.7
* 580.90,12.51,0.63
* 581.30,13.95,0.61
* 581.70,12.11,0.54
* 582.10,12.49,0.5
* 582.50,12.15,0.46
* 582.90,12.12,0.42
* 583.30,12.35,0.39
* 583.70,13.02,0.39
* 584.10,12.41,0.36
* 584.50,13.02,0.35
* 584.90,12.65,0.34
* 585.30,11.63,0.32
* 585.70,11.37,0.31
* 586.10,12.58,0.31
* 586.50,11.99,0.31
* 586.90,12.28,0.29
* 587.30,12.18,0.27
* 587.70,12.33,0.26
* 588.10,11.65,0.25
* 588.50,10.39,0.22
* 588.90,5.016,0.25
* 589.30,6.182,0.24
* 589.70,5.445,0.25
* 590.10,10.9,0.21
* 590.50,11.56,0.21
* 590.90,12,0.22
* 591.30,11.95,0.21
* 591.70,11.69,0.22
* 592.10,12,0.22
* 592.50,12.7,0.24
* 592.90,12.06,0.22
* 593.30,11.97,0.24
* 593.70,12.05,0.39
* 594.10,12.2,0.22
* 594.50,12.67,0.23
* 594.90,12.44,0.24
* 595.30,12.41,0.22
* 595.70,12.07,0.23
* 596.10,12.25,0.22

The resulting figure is 0.50 nm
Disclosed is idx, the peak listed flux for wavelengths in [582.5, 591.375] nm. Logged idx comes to 13.02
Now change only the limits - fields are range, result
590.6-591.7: 12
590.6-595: 12.7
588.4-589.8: 10.39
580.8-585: 13.95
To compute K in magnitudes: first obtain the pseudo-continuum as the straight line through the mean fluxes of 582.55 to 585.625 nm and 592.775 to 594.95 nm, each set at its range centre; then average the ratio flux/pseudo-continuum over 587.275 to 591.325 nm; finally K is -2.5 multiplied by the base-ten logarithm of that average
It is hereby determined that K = 0.249 mag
